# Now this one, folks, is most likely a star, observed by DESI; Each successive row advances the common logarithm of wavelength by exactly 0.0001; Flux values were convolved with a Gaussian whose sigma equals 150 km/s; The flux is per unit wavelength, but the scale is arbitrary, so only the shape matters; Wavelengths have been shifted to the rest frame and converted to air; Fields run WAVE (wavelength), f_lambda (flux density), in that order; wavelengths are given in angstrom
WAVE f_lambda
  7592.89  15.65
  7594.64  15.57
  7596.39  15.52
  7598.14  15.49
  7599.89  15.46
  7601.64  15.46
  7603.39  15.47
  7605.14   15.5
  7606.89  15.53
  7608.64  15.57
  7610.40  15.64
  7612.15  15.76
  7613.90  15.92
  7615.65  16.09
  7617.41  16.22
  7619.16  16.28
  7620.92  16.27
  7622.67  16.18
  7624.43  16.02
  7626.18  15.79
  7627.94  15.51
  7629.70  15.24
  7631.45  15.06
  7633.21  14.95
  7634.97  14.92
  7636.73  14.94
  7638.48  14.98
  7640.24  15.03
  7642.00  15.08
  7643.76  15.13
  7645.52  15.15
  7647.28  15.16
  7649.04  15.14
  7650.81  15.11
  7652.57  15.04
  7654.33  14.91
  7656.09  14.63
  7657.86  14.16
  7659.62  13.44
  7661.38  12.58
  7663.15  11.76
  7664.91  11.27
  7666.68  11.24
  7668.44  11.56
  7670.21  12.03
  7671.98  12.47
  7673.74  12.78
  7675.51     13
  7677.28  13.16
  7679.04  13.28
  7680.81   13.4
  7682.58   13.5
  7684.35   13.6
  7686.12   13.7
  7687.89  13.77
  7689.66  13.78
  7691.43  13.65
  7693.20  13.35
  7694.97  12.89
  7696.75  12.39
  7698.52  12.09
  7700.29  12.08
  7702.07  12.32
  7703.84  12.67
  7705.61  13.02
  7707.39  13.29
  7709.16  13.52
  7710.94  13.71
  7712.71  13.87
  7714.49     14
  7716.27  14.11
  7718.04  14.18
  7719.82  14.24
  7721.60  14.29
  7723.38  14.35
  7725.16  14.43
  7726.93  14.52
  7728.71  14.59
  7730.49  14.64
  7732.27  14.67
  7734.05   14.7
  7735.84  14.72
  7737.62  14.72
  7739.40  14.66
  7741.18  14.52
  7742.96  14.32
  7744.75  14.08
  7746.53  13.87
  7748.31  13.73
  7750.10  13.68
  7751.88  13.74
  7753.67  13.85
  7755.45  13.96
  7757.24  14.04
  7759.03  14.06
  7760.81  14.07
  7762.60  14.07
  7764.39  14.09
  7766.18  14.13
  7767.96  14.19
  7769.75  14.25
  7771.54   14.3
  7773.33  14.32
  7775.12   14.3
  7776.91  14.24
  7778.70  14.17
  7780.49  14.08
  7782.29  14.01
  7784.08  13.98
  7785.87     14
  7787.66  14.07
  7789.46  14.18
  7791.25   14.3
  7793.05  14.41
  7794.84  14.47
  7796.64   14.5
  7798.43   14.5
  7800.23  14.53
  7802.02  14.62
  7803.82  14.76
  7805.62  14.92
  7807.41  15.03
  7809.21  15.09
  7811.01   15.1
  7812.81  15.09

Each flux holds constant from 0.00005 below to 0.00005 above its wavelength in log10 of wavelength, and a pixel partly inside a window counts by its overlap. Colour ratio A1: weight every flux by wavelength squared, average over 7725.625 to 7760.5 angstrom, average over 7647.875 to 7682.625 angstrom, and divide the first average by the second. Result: 1.1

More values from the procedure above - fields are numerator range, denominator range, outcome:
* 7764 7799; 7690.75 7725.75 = 1.08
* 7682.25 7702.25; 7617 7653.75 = 0.86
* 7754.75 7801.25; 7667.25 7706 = 1.13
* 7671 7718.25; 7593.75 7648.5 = 0.87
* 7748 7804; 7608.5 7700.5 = 1.03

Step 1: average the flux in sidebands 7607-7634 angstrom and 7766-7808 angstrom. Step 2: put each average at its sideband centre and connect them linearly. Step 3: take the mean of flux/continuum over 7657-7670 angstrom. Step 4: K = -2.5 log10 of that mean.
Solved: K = 0.25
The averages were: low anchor 15.8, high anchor 14.3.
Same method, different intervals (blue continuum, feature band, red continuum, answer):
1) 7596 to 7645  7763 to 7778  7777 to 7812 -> 0.029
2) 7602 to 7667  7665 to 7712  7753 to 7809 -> 0.142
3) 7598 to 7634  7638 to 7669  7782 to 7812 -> 0.109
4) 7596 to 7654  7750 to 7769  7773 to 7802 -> 0.035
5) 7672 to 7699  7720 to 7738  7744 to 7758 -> -0.069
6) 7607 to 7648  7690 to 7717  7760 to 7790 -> 0.130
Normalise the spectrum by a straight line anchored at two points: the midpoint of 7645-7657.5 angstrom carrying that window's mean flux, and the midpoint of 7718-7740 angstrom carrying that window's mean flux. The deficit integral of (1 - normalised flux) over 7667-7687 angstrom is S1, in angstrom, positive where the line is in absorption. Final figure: 2.6 angstrom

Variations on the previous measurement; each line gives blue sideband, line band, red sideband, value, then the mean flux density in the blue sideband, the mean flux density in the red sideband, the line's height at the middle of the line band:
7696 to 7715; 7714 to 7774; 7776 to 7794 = -3.10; 13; 14.1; 13.5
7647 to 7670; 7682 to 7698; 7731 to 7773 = 0.38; 13.4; 14.2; 13.7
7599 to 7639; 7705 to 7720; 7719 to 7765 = 0.84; 15.6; 14.3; 14.6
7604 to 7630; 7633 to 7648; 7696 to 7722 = 0.15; 15.8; 13.3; 15.2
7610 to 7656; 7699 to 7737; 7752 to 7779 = 1.82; 15.4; 14.1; 14.6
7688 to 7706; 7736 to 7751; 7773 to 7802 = -0.71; 12.9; 14.3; 13.6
